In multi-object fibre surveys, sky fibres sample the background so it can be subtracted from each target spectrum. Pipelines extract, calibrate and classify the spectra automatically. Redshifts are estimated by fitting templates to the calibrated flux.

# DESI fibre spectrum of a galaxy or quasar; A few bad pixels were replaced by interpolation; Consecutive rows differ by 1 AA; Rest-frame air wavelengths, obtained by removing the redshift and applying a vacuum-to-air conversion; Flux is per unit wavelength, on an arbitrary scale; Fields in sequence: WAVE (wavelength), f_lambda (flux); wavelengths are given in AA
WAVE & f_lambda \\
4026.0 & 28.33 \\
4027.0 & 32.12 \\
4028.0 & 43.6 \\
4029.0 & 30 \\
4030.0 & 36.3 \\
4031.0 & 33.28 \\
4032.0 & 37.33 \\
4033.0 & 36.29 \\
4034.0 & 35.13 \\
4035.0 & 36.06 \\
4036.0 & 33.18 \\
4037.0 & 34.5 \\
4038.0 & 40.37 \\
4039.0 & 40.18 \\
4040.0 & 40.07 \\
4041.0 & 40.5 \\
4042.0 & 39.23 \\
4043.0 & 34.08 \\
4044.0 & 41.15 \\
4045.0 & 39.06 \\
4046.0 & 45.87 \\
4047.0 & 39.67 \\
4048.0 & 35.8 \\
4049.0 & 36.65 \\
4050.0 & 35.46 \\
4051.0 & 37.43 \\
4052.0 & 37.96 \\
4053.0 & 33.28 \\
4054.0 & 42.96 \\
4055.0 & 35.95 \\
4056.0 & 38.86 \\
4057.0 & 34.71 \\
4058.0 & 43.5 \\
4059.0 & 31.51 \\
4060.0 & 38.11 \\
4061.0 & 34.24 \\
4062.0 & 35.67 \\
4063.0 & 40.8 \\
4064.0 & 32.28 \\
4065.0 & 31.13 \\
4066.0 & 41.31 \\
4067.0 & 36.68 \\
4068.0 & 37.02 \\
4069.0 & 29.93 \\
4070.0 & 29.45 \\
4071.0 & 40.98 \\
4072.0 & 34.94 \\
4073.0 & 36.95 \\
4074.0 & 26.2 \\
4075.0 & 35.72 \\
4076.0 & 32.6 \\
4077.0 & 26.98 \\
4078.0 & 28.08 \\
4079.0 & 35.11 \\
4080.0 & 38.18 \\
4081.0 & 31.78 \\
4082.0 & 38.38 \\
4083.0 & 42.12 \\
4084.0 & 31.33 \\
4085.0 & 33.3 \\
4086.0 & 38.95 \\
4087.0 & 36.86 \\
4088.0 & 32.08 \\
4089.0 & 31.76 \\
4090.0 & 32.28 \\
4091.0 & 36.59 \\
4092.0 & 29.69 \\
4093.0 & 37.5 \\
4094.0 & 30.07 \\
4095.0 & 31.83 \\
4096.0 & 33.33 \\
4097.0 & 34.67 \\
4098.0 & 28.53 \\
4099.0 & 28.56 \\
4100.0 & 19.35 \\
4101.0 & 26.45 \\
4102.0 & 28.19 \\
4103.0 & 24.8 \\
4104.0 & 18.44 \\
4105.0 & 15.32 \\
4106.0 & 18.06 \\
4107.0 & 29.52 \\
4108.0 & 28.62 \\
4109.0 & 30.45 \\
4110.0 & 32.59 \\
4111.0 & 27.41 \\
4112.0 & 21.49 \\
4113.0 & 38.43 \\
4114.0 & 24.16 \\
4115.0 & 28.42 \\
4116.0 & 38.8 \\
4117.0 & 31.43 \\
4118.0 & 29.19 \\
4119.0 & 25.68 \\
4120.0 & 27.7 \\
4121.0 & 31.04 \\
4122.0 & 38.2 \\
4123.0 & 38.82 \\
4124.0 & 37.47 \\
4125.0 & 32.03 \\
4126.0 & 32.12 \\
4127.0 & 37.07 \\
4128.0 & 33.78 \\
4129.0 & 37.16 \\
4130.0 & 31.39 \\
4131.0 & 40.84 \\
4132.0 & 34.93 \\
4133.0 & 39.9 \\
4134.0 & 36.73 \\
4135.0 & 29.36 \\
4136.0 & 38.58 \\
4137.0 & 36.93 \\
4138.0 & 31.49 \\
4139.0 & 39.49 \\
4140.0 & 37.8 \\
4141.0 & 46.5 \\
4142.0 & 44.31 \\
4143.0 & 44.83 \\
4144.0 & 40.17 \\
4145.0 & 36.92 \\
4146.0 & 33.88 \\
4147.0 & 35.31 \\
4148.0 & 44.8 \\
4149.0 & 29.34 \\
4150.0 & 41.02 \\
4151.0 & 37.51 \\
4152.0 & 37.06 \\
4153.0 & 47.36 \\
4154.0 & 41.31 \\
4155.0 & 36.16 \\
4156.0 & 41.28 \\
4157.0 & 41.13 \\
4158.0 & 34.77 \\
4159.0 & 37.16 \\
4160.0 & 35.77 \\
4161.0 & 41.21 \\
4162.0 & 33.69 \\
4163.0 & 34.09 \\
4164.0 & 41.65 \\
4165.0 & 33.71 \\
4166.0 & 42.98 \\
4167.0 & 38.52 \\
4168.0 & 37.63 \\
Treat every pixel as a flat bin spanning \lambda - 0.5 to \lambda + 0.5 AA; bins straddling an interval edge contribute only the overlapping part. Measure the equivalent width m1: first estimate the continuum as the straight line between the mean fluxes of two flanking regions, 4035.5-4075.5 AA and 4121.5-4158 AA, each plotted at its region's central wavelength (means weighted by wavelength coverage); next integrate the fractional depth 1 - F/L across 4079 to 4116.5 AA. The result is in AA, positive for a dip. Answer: 6.79 AA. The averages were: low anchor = 36.8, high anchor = 37.8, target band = 30.6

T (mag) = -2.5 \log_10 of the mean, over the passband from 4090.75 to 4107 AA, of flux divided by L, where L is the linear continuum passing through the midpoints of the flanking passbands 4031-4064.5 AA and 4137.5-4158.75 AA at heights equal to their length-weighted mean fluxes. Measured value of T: 0.36 mag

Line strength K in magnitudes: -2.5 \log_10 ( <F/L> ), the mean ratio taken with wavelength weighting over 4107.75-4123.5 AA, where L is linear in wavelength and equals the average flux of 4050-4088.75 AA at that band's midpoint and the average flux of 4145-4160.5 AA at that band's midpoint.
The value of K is 0.20 mag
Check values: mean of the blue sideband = 35.3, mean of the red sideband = 38.2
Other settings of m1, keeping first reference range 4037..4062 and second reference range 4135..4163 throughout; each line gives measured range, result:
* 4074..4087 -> 1.37 AA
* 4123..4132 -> 0.70 AA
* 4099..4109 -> 3.78 AA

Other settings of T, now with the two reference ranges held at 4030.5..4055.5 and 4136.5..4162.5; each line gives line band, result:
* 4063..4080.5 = 0.12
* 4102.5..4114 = 0.43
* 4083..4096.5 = 0.13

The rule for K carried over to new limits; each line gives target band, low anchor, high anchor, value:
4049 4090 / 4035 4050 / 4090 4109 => -0.06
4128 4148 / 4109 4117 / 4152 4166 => -0.09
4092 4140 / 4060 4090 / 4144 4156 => 0.18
